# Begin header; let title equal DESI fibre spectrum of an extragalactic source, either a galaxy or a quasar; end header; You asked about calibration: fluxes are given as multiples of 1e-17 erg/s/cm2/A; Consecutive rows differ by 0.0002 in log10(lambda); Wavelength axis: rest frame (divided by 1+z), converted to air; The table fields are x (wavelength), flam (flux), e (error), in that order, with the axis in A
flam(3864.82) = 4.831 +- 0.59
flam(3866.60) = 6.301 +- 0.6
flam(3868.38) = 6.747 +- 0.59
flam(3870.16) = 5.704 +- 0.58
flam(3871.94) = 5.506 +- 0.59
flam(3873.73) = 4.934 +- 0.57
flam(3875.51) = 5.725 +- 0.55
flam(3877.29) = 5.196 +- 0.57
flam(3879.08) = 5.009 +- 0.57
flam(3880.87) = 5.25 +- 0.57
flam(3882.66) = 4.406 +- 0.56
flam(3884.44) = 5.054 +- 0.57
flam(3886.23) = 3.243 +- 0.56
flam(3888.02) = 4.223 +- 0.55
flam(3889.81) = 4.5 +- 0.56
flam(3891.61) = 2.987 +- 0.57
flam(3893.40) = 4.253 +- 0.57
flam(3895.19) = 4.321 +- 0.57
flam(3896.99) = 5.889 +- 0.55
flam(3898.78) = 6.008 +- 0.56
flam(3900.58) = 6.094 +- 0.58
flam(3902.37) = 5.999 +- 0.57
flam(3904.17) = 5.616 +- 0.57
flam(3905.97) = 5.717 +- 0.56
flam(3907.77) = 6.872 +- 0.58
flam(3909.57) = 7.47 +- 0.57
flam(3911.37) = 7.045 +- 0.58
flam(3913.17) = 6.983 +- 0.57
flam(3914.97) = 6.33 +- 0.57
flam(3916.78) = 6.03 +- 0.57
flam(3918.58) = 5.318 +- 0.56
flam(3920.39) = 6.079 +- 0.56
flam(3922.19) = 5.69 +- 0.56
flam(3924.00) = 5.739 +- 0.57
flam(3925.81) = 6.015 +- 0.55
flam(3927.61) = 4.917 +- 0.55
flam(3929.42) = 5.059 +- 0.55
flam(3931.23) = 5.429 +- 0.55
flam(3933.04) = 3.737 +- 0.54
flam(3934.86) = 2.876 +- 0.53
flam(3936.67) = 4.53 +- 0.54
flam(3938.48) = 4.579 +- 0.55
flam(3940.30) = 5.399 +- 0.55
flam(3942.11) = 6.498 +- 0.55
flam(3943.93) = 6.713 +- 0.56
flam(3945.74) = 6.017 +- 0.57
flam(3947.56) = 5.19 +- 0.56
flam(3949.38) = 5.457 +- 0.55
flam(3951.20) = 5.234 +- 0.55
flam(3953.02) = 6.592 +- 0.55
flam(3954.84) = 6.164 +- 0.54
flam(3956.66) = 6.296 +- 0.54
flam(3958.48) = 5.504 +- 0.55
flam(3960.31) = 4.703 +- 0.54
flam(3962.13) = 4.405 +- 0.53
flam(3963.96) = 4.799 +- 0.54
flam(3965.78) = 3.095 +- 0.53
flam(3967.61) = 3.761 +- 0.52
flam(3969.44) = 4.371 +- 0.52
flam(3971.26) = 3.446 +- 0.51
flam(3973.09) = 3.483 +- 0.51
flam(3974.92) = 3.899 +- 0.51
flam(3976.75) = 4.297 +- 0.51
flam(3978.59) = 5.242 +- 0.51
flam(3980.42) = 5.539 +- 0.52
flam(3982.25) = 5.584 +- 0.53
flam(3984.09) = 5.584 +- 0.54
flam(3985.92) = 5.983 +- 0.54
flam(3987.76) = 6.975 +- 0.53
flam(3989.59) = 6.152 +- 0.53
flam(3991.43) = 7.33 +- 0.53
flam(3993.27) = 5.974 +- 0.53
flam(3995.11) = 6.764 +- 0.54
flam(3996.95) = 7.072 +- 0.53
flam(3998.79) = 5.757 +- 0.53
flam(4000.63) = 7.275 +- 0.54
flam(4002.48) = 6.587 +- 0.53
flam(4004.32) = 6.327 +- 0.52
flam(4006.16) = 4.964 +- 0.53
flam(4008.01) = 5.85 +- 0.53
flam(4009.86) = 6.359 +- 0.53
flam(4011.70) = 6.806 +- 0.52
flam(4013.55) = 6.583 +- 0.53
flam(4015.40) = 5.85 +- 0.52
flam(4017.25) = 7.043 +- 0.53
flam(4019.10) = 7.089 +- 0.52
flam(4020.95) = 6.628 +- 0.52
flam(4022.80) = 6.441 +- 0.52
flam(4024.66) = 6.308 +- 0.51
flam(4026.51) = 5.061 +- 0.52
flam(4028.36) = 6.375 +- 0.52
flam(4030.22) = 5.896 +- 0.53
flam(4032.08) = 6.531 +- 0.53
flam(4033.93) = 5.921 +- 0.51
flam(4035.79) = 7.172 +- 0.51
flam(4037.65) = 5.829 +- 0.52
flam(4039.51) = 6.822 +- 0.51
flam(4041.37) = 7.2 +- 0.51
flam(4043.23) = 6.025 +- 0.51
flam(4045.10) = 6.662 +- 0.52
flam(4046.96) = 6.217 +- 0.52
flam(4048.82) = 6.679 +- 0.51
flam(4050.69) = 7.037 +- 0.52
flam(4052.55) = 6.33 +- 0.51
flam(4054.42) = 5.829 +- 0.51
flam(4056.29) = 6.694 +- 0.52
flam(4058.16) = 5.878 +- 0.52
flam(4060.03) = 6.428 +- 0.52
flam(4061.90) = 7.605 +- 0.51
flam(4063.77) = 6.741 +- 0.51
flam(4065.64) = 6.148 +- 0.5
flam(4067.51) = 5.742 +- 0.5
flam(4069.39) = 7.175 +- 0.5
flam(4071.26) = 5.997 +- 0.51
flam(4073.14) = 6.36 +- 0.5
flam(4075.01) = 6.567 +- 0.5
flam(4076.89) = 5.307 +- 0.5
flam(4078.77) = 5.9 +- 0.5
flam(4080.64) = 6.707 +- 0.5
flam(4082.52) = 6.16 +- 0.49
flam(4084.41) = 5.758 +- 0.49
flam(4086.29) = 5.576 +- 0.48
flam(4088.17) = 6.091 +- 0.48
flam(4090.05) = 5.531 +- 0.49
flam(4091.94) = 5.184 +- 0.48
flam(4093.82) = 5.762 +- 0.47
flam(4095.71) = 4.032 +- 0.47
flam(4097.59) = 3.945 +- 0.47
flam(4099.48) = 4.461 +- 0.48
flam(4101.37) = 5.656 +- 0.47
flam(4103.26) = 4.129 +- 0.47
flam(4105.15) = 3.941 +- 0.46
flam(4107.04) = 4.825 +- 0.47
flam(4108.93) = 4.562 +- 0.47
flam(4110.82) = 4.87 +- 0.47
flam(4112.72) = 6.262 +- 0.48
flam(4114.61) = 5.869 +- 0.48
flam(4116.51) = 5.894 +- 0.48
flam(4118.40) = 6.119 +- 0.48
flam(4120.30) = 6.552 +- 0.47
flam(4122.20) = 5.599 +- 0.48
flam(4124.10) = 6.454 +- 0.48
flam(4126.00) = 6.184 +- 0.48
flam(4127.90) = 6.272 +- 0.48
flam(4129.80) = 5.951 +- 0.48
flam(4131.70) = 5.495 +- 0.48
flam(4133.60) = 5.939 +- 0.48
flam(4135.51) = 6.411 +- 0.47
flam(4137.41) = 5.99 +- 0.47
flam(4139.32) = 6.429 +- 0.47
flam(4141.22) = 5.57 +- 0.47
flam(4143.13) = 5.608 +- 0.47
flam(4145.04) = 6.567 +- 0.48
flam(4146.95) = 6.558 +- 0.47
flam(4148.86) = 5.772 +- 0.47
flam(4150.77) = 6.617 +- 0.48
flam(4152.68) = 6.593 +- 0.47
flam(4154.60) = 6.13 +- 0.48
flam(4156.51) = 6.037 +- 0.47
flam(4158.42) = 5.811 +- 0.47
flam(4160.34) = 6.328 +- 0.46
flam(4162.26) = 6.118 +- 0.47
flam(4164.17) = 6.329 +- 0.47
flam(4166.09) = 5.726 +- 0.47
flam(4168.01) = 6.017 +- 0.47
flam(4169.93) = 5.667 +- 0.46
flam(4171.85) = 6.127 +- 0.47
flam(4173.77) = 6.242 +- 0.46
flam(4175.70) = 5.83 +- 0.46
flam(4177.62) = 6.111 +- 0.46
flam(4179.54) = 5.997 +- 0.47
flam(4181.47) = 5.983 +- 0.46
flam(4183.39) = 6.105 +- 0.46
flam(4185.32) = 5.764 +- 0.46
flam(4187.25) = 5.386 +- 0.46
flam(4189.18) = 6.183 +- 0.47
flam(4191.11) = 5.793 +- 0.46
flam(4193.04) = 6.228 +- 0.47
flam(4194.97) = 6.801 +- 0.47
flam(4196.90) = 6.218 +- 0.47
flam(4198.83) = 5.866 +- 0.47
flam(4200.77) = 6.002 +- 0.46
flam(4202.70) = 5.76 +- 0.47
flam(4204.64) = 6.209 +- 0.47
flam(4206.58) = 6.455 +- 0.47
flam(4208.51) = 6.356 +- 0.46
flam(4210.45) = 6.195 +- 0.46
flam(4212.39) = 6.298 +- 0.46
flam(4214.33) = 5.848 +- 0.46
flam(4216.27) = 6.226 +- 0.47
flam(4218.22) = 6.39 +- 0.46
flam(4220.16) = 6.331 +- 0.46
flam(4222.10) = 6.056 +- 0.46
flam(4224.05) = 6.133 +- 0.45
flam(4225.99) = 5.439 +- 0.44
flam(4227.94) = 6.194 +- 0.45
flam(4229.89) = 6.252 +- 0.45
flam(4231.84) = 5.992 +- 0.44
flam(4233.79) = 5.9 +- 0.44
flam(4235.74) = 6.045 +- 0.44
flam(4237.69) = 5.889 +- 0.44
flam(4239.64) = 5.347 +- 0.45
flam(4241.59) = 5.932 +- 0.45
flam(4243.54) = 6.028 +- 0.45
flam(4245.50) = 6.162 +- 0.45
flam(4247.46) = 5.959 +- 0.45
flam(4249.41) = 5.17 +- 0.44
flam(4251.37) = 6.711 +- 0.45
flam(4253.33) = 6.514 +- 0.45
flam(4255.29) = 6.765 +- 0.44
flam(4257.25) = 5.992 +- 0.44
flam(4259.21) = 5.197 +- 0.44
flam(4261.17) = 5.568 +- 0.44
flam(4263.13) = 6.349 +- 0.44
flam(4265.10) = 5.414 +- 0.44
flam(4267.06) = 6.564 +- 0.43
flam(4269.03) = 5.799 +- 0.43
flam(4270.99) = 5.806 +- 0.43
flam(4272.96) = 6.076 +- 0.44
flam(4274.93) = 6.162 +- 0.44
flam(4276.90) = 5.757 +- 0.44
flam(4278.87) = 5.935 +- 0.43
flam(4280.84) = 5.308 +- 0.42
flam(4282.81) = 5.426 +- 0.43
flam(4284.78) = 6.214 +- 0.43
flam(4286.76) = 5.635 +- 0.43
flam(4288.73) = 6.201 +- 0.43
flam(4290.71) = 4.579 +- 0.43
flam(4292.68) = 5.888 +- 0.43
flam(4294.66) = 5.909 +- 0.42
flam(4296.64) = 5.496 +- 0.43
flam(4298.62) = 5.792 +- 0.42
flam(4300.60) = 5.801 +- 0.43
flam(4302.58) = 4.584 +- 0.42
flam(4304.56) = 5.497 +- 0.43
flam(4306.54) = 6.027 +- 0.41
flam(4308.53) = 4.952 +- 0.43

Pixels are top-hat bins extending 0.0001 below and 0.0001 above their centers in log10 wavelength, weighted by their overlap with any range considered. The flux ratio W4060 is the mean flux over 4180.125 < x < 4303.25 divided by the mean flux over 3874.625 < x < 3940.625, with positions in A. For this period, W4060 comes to 1.12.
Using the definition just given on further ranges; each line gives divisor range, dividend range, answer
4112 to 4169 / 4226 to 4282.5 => 0.97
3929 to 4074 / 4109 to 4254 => 1.03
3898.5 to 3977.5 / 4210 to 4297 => 1.11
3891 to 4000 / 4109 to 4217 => 1.11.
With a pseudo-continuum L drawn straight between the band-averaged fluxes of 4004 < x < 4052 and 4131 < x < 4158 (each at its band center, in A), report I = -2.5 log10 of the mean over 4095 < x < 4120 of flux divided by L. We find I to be 0.230 mag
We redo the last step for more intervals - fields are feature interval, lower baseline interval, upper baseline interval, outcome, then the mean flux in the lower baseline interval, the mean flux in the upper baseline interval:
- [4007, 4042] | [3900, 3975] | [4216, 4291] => -0.16 mag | 5.37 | 5.94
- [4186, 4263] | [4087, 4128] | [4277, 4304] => -0.10 mag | 5.36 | 5.6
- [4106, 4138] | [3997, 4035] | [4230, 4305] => 0.05 mag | 6.3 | 5.83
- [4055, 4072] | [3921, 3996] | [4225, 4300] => -0.19 mag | 5.25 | 5.88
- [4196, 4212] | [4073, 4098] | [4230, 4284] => -0.05 mag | 5.65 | 5.92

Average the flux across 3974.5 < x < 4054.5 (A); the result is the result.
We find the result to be 6.24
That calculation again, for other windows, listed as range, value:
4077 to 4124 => 5.41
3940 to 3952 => 5.81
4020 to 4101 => 6.1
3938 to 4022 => 5.69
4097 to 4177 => 5.81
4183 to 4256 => 6.07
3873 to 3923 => 5.44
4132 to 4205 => 6.07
